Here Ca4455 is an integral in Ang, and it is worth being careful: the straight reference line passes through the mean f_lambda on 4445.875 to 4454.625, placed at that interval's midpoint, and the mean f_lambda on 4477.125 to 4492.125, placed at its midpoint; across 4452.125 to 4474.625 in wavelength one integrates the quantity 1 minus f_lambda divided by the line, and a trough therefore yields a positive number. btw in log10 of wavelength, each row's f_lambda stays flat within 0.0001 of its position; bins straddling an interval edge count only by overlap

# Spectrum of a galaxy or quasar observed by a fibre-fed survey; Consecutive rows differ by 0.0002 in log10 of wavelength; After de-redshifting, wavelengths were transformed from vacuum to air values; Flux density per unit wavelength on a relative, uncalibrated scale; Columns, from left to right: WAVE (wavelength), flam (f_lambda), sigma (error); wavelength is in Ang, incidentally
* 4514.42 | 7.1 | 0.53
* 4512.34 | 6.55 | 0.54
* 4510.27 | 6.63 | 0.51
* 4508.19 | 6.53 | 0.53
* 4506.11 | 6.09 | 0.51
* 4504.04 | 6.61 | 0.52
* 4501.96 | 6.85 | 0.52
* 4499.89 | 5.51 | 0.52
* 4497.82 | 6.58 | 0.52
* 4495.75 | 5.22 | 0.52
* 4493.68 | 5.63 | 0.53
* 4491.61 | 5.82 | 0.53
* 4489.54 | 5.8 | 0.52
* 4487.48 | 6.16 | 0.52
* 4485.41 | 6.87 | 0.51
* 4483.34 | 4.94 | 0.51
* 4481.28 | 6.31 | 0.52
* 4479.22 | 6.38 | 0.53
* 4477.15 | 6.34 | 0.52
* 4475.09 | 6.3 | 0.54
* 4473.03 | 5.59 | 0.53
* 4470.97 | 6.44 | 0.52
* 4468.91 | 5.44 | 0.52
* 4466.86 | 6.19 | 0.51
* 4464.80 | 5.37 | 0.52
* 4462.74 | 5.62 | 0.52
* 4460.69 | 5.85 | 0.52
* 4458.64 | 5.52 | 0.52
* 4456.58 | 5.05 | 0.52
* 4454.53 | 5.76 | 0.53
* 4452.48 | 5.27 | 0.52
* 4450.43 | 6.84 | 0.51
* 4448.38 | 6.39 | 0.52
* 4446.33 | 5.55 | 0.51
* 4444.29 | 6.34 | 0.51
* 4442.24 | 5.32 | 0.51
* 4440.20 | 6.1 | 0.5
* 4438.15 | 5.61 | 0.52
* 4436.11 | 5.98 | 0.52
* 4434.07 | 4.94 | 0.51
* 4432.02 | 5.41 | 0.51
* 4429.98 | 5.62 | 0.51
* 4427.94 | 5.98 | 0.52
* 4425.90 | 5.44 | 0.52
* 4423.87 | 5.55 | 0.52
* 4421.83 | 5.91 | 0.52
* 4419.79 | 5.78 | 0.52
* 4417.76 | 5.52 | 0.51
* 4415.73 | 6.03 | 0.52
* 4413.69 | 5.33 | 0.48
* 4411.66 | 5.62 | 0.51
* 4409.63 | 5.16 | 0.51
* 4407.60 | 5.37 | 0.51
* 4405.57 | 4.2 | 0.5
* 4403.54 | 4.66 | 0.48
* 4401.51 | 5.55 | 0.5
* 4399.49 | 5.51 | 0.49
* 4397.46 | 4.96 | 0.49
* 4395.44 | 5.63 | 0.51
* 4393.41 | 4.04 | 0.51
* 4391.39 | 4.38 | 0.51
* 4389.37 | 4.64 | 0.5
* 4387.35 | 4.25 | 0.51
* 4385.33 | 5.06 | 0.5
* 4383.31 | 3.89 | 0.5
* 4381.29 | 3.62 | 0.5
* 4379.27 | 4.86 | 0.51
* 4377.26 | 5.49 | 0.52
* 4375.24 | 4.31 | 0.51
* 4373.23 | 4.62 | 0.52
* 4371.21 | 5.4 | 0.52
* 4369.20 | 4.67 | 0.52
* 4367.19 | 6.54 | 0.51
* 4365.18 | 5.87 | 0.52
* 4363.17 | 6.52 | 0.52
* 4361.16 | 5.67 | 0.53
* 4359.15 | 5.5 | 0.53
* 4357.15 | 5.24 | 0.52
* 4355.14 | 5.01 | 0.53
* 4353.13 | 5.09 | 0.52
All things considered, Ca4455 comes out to 1.3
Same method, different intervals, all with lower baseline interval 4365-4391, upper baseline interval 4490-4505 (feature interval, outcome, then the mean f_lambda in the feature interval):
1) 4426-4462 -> -1.6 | 5.73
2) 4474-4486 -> -0.7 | 6.16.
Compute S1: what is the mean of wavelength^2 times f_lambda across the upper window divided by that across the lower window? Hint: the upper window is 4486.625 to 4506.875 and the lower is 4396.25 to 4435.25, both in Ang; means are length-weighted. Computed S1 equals 1.16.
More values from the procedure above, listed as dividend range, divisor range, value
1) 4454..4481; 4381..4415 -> 1.24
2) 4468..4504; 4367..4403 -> 1.31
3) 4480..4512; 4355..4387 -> 1.26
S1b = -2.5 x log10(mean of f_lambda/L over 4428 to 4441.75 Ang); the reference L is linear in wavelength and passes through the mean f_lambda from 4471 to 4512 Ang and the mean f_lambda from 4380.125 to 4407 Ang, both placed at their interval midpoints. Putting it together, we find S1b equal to -0.07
